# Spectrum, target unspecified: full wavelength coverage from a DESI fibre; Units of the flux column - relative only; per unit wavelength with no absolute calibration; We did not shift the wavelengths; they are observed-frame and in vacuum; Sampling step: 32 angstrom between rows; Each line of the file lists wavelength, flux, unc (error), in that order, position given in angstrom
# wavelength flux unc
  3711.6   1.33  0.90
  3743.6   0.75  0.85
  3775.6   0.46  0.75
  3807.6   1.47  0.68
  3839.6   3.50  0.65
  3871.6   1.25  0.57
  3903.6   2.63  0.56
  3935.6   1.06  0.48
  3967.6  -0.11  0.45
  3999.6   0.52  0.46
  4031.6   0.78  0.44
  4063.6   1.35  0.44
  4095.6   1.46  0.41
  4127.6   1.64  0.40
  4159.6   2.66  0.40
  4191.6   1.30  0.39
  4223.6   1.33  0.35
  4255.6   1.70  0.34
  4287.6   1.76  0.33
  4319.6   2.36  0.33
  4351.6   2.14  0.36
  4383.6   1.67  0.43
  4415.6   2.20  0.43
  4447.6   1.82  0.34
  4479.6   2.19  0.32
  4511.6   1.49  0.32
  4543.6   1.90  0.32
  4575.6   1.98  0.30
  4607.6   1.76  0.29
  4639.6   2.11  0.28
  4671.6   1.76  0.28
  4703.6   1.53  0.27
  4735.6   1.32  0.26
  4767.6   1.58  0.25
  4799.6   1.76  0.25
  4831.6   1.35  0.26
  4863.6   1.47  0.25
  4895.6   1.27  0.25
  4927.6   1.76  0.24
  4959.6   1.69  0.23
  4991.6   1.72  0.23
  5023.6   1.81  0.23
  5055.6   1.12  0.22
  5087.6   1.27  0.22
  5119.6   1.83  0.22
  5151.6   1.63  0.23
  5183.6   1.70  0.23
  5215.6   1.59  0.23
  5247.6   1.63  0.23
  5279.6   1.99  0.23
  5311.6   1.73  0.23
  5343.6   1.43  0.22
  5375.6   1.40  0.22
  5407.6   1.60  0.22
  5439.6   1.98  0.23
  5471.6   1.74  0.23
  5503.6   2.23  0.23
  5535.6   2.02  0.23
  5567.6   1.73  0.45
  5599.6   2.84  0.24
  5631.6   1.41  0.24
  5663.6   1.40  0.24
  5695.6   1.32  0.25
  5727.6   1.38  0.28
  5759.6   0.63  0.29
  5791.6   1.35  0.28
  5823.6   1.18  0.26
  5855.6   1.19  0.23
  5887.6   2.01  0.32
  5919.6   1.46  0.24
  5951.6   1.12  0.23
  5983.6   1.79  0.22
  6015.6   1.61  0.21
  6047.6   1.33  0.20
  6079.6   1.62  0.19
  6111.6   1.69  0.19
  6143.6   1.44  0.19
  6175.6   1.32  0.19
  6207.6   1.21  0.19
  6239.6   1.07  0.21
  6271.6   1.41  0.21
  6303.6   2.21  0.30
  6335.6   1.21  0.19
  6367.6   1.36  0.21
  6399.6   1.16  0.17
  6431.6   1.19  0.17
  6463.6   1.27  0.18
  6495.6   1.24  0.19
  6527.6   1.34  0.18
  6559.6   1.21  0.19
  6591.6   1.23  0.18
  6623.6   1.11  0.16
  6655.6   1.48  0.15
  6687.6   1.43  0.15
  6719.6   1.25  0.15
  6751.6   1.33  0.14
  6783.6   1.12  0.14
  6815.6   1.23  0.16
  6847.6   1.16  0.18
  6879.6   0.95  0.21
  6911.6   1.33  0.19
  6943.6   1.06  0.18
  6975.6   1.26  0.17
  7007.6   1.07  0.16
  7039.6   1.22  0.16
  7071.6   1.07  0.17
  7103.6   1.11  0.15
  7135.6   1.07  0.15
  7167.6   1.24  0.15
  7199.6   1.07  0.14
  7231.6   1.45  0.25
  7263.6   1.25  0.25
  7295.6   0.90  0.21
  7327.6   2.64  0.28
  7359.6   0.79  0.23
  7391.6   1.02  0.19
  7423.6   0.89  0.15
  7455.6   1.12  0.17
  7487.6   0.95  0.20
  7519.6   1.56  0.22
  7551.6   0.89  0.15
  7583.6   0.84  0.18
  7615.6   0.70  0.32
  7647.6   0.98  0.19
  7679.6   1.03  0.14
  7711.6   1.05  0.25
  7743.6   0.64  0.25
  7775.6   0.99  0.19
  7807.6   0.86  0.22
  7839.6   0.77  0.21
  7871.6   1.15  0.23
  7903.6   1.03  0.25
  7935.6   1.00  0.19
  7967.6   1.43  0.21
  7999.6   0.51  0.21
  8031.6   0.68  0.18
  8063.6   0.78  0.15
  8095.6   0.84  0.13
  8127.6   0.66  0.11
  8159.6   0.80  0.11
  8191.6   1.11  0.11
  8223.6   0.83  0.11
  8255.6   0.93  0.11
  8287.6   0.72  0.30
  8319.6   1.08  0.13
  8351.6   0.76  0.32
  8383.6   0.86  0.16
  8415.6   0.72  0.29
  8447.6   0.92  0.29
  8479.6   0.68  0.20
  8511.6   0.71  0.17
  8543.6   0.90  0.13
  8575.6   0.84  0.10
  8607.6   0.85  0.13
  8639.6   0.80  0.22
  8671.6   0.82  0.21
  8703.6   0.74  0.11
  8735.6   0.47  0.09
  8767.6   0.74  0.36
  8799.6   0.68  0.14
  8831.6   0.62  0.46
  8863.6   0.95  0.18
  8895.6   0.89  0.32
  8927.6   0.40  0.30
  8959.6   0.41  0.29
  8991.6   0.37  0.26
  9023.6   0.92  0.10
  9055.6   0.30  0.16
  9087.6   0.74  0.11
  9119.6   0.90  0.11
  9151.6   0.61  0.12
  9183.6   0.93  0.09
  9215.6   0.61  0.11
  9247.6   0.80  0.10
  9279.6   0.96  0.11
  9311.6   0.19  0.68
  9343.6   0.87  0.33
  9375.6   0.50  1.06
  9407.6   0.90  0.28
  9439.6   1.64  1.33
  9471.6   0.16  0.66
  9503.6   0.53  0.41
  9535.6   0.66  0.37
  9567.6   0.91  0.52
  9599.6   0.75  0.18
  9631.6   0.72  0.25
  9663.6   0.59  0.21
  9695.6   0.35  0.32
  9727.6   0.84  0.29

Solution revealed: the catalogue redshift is 0.12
